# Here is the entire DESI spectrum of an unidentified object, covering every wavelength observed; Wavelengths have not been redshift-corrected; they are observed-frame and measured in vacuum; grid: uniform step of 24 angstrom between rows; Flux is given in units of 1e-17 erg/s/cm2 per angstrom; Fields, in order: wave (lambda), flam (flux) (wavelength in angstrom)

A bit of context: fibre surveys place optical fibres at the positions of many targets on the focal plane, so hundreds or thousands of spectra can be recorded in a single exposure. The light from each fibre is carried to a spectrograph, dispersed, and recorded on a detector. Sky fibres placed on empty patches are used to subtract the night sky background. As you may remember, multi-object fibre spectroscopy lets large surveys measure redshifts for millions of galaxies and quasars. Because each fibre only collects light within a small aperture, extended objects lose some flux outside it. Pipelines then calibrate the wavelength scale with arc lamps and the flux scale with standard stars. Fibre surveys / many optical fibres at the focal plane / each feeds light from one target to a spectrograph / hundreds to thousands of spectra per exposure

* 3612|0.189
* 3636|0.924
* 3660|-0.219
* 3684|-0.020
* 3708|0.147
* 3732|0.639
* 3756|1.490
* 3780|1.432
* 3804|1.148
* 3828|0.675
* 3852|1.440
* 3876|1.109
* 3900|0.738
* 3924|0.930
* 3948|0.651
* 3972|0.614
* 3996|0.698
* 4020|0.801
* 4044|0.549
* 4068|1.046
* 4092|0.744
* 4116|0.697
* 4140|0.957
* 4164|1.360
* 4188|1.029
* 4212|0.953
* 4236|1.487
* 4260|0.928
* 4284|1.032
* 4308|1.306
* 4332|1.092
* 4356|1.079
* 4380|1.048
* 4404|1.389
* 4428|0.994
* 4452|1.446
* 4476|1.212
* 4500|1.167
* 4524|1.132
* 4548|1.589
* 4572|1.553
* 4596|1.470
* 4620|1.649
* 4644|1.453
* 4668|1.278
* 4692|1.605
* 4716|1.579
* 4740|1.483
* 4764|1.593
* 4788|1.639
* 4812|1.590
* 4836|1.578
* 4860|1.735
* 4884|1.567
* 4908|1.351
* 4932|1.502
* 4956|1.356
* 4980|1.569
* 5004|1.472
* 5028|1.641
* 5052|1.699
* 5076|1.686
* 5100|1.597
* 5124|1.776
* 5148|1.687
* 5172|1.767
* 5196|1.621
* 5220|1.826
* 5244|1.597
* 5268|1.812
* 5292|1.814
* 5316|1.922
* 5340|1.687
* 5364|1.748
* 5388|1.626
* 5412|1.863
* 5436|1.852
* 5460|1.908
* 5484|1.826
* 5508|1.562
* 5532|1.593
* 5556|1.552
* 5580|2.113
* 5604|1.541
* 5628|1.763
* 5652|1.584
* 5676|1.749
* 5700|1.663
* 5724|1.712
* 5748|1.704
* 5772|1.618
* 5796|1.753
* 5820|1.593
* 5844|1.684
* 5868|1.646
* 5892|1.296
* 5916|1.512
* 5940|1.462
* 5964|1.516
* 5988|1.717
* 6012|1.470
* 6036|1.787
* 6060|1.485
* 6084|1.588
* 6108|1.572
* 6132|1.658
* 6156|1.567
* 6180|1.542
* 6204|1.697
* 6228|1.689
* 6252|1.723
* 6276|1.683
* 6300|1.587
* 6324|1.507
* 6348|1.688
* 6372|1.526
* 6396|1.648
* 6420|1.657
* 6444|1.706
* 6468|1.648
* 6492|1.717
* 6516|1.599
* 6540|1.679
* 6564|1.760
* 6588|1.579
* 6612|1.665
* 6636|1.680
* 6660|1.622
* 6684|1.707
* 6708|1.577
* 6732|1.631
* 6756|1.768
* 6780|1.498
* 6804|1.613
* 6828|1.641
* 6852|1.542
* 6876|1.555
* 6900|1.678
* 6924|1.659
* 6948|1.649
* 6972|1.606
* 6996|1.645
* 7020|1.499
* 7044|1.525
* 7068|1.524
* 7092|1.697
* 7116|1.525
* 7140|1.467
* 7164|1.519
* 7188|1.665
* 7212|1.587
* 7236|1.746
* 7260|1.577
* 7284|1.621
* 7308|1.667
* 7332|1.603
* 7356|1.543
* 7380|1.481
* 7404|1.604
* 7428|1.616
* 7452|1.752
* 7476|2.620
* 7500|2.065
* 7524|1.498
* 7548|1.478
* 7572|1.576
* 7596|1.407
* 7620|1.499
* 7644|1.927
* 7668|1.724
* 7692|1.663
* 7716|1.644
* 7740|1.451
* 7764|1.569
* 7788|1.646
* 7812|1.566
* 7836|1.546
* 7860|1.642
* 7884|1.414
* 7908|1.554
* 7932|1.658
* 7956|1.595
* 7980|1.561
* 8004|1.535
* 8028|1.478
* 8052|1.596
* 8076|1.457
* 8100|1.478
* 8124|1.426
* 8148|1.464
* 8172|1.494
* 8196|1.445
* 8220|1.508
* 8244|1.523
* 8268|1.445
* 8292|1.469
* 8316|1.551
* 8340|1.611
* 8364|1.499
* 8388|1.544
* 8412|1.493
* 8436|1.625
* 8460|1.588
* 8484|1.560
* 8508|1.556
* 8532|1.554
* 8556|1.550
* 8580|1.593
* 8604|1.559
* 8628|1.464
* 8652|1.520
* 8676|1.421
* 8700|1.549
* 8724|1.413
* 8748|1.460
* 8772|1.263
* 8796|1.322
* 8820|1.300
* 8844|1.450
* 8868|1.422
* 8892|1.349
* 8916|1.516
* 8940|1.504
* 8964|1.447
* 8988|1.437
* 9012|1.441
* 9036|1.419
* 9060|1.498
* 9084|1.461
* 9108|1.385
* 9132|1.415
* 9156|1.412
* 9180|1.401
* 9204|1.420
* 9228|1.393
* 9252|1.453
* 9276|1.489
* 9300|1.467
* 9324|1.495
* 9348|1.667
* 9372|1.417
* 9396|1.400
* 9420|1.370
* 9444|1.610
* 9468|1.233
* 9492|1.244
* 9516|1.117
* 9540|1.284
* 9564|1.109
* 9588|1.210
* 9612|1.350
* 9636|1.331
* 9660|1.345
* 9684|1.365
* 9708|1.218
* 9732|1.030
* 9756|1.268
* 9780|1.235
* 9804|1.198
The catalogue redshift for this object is 0.14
